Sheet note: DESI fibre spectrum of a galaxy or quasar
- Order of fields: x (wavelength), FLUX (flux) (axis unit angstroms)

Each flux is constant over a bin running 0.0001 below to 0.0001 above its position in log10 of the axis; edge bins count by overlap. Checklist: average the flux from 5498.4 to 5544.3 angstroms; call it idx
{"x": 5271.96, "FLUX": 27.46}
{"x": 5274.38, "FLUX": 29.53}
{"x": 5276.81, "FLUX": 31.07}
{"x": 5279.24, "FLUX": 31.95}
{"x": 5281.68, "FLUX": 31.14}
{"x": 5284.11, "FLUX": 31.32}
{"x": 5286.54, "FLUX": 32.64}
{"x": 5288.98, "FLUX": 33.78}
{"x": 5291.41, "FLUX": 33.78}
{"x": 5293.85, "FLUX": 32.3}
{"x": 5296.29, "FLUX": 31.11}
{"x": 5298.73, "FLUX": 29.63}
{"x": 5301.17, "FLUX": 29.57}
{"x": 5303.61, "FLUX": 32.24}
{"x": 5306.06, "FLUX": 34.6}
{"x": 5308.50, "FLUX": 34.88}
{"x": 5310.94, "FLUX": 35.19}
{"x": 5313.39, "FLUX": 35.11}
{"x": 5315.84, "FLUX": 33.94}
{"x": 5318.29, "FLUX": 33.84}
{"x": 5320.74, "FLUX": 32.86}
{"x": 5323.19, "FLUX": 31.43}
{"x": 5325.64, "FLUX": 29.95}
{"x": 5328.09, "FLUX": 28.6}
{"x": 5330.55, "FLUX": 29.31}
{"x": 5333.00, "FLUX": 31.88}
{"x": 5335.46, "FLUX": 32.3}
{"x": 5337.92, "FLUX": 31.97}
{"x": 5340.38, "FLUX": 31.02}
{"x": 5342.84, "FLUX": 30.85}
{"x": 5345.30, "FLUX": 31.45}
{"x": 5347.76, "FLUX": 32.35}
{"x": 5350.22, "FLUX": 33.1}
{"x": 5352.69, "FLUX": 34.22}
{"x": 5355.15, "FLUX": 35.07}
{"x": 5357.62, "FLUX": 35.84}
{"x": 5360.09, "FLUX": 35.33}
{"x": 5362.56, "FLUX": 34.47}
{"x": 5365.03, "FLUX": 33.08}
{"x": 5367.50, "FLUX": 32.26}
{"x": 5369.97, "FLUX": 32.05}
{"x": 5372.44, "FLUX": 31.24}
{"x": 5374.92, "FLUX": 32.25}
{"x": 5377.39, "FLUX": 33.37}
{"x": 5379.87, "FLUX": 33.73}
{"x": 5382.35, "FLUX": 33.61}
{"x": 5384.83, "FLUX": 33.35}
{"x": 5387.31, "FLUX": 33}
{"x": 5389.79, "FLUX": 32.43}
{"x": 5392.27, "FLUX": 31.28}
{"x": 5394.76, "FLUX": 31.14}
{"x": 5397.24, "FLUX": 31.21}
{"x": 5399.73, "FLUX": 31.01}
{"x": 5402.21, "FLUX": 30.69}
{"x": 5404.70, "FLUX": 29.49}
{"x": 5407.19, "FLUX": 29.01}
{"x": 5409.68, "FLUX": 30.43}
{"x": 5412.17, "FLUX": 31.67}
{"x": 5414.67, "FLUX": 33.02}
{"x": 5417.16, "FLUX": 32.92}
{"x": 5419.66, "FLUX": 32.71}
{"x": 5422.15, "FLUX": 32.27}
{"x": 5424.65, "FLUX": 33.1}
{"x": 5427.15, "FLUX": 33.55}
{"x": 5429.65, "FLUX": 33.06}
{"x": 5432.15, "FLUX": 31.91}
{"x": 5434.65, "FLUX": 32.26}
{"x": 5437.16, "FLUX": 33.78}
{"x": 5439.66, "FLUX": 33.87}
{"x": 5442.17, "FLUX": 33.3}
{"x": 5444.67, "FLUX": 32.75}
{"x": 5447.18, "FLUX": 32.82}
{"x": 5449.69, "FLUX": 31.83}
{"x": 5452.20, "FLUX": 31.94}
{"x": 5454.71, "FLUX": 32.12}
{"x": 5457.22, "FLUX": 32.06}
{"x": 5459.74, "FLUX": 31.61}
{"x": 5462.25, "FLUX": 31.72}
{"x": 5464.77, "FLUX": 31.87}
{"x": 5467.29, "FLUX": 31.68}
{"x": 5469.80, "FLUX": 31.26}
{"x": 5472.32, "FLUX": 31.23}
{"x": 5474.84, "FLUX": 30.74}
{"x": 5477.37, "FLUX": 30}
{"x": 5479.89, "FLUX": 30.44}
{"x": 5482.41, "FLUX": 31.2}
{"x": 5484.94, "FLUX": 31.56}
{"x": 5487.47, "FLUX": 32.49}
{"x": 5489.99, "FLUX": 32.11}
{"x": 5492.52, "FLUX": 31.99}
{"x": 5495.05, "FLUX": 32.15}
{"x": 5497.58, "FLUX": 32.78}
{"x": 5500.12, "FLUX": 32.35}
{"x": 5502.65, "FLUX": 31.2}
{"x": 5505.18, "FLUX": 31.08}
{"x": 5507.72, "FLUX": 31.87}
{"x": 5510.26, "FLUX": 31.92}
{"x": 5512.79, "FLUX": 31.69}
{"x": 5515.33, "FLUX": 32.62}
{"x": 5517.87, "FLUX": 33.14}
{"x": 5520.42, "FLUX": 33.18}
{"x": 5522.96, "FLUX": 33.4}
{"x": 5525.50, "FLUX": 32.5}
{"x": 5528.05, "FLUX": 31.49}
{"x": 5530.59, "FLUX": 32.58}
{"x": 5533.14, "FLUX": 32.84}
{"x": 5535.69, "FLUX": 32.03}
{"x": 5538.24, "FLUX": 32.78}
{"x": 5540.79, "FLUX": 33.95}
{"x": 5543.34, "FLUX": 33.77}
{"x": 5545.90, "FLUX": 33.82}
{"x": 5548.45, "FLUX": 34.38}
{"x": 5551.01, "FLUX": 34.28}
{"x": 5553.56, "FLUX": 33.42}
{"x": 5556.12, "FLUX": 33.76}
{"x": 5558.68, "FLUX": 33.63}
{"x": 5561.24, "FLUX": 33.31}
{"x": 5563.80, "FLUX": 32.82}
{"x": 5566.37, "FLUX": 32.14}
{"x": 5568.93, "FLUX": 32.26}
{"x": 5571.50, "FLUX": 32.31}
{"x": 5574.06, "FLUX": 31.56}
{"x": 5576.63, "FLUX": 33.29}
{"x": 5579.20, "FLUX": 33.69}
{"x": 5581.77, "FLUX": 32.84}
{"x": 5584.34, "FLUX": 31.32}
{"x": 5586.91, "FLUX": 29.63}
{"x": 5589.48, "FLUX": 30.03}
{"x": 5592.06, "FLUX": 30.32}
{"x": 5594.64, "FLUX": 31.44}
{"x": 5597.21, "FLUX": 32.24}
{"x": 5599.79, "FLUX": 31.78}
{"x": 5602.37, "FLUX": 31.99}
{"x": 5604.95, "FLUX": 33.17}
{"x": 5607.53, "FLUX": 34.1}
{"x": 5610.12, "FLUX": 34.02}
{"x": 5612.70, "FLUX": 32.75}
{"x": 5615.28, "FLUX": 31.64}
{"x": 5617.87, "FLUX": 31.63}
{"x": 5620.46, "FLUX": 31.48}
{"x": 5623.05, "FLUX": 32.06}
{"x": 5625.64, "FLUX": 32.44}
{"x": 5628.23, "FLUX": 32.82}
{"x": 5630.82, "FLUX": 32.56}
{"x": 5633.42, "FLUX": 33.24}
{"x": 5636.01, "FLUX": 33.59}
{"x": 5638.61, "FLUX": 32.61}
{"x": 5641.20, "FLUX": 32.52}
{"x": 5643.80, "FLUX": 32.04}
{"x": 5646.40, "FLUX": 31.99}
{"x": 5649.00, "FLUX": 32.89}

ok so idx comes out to 32.5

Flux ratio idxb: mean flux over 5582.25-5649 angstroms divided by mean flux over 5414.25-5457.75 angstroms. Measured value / 1.0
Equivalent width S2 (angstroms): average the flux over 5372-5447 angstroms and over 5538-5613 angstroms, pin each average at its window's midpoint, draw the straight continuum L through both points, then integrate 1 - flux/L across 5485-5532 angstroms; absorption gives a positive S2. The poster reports 0.41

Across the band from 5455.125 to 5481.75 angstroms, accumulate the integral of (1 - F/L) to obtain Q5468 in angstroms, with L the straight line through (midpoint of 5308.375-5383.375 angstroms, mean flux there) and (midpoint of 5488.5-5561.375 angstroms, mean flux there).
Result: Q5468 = 1.2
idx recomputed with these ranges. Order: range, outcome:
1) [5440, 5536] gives 32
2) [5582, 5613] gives 31.9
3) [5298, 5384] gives 32.7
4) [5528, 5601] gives 32.6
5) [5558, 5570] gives 32.8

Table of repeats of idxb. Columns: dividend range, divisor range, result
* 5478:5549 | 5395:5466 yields 1.01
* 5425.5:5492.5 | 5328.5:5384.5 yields 0.98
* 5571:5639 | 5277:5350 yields 1.00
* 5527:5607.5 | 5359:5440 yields 1.01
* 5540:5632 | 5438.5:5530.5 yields 1.02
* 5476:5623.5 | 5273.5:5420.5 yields 1.00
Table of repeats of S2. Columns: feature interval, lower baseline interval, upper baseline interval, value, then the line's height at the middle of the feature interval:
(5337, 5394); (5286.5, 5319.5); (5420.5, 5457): 0.0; 32.9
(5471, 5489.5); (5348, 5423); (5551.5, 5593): 0.7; 32.4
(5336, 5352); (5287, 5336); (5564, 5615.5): 0.2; 32.3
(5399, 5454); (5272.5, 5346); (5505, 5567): 0.5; 32.5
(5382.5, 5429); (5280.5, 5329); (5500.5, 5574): 1.0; 32.6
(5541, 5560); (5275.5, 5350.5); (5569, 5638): -1.0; 32.2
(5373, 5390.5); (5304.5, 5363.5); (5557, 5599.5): -0.2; 32.7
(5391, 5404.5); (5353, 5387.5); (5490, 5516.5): 0.9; 33.2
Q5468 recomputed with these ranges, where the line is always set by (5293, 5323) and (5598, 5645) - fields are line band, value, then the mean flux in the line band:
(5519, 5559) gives -0.7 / 33.2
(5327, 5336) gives 0.7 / 30.4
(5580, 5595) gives 0.7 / 31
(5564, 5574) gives 0.1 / 32.2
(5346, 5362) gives -0.7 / 34.2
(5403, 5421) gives 0.8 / 31.3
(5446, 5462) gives 0.3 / 32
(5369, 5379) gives 0.2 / 32.3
